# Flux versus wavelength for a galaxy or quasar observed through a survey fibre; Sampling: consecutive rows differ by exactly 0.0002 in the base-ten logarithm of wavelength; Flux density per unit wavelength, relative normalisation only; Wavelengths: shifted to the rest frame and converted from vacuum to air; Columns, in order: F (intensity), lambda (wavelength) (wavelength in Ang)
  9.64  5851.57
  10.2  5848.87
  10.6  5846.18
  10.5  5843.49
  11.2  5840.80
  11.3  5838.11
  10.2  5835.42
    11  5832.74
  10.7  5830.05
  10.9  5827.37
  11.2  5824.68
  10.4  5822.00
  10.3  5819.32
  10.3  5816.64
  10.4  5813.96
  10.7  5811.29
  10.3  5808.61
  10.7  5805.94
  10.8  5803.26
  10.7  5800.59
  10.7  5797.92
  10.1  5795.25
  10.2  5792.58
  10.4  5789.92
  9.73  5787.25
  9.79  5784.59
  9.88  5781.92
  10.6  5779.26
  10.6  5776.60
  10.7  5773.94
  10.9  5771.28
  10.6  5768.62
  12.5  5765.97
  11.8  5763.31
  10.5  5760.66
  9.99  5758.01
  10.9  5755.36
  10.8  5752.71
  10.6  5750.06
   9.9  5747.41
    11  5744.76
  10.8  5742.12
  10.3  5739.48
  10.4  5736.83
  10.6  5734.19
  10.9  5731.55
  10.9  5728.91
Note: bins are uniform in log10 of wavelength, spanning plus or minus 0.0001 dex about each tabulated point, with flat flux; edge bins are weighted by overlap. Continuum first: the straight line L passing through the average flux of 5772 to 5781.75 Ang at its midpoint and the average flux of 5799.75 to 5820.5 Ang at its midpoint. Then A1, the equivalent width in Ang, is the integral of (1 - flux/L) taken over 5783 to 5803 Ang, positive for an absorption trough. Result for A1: 0.54 Ang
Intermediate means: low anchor 10.6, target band 10.3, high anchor 10.5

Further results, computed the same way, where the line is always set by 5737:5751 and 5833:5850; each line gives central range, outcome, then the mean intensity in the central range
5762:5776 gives -0.94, 11.3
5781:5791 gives 0.61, 9.94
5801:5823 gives 0.29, 10.5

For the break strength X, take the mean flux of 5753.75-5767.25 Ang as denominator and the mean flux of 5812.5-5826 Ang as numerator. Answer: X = 0.95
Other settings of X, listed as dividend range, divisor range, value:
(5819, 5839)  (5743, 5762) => 1.02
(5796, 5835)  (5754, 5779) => 0.97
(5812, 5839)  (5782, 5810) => 1.03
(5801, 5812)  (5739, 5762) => 1.01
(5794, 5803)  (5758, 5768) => 0.93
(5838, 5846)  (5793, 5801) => 1.04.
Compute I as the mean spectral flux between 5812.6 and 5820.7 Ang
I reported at 10.3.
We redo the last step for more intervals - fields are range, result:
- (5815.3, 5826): 10.5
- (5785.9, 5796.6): 10.1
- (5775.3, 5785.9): 10.2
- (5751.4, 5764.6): 10.8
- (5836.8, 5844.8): 11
